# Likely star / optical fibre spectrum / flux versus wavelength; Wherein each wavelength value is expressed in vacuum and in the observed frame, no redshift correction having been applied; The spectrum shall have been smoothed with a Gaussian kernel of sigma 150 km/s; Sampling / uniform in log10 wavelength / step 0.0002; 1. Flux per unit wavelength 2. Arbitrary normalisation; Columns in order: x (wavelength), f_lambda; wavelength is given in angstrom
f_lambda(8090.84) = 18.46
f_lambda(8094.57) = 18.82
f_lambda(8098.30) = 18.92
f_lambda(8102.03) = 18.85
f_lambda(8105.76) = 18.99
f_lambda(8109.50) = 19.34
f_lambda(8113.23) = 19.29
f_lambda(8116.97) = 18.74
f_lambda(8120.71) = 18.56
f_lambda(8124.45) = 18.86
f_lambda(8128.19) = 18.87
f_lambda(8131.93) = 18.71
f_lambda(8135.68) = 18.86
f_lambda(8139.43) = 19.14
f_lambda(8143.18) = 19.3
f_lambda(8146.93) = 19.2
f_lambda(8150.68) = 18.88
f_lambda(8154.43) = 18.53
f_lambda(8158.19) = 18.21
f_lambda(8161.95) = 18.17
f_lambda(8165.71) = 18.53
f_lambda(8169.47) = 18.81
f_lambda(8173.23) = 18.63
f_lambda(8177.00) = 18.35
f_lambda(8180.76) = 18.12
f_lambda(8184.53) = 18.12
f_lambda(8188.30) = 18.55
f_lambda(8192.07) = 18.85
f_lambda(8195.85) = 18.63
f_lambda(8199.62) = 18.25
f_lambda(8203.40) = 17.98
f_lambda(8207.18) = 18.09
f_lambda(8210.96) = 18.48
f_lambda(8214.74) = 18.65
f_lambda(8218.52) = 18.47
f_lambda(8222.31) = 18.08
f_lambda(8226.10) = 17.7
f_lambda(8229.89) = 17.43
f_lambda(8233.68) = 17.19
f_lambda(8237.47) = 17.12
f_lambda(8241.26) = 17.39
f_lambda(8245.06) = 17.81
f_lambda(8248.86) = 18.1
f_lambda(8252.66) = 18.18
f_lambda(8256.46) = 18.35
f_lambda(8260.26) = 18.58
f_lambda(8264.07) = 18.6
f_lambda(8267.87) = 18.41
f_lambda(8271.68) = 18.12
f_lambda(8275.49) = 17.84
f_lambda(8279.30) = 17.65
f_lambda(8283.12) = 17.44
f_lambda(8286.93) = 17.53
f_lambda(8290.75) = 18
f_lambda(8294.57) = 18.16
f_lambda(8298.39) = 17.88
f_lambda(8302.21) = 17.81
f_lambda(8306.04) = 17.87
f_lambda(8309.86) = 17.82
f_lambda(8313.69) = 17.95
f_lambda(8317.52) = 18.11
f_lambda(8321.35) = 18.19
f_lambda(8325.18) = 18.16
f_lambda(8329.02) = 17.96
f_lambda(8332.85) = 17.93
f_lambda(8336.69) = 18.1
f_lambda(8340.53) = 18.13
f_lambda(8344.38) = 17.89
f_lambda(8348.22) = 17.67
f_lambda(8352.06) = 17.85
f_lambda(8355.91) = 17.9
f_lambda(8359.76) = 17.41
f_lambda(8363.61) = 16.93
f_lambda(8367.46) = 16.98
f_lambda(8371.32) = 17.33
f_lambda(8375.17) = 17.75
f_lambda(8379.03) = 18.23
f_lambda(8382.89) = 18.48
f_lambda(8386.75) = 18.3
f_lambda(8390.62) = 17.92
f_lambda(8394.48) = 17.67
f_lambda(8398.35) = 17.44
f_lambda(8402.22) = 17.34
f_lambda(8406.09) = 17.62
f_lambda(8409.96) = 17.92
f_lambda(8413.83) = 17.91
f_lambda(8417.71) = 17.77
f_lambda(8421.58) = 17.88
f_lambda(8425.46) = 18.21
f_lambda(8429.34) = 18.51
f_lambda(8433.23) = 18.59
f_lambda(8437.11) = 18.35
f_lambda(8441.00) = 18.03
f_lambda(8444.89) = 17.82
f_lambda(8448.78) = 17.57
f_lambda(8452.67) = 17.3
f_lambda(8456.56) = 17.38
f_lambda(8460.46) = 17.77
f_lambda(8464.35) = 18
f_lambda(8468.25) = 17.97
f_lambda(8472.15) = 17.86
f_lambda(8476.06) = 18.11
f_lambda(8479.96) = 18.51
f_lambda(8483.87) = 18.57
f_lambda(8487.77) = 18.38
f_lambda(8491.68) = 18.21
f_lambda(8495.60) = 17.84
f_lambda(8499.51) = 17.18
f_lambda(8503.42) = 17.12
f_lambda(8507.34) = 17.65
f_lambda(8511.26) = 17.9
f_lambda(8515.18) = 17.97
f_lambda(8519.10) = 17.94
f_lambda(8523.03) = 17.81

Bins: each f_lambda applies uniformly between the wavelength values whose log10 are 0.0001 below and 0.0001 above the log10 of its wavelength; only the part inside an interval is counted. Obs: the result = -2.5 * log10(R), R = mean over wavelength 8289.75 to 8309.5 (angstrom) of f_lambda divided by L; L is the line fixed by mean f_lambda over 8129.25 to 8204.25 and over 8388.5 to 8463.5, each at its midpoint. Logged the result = 0.017 mag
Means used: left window 18.6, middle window 17.9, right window 17.8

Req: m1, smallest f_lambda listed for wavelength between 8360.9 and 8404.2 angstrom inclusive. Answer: 16.93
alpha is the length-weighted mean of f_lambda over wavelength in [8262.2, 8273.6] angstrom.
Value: 18.4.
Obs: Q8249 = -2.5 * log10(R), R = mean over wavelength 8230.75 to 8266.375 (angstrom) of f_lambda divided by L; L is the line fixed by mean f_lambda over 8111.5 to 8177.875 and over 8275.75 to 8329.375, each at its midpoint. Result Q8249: 0.016 mag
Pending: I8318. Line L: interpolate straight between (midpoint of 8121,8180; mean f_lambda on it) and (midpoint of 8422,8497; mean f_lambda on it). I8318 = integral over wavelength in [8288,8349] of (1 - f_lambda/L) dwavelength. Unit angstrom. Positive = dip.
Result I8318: 1.3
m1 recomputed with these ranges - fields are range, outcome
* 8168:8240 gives 17.12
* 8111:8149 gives 18.56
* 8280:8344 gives 17.44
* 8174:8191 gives 18.12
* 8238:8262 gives 17.39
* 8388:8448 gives 17.34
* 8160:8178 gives 18.17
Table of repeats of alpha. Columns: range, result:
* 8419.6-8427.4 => 18.1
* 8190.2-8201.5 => 18.6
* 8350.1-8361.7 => 17.7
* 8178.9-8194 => 18.4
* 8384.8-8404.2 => 17.7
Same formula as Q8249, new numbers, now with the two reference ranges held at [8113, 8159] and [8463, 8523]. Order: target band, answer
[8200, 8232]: 0.032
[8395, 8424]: 0.027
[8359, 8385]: 0.039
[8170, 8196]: 0.016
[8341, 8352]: 0.029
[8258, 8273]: 0.005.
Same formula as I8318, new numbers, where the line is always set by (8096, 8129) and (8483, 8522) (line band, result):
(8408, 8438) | -0.10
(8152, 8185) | 0.66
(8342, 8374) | 1.31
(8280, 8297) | 0.62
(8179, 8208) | 0.59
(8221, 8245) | 1.43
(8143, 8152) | -0.13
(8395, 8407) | 0.44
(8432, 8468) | 0.28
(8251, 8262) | 0.10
